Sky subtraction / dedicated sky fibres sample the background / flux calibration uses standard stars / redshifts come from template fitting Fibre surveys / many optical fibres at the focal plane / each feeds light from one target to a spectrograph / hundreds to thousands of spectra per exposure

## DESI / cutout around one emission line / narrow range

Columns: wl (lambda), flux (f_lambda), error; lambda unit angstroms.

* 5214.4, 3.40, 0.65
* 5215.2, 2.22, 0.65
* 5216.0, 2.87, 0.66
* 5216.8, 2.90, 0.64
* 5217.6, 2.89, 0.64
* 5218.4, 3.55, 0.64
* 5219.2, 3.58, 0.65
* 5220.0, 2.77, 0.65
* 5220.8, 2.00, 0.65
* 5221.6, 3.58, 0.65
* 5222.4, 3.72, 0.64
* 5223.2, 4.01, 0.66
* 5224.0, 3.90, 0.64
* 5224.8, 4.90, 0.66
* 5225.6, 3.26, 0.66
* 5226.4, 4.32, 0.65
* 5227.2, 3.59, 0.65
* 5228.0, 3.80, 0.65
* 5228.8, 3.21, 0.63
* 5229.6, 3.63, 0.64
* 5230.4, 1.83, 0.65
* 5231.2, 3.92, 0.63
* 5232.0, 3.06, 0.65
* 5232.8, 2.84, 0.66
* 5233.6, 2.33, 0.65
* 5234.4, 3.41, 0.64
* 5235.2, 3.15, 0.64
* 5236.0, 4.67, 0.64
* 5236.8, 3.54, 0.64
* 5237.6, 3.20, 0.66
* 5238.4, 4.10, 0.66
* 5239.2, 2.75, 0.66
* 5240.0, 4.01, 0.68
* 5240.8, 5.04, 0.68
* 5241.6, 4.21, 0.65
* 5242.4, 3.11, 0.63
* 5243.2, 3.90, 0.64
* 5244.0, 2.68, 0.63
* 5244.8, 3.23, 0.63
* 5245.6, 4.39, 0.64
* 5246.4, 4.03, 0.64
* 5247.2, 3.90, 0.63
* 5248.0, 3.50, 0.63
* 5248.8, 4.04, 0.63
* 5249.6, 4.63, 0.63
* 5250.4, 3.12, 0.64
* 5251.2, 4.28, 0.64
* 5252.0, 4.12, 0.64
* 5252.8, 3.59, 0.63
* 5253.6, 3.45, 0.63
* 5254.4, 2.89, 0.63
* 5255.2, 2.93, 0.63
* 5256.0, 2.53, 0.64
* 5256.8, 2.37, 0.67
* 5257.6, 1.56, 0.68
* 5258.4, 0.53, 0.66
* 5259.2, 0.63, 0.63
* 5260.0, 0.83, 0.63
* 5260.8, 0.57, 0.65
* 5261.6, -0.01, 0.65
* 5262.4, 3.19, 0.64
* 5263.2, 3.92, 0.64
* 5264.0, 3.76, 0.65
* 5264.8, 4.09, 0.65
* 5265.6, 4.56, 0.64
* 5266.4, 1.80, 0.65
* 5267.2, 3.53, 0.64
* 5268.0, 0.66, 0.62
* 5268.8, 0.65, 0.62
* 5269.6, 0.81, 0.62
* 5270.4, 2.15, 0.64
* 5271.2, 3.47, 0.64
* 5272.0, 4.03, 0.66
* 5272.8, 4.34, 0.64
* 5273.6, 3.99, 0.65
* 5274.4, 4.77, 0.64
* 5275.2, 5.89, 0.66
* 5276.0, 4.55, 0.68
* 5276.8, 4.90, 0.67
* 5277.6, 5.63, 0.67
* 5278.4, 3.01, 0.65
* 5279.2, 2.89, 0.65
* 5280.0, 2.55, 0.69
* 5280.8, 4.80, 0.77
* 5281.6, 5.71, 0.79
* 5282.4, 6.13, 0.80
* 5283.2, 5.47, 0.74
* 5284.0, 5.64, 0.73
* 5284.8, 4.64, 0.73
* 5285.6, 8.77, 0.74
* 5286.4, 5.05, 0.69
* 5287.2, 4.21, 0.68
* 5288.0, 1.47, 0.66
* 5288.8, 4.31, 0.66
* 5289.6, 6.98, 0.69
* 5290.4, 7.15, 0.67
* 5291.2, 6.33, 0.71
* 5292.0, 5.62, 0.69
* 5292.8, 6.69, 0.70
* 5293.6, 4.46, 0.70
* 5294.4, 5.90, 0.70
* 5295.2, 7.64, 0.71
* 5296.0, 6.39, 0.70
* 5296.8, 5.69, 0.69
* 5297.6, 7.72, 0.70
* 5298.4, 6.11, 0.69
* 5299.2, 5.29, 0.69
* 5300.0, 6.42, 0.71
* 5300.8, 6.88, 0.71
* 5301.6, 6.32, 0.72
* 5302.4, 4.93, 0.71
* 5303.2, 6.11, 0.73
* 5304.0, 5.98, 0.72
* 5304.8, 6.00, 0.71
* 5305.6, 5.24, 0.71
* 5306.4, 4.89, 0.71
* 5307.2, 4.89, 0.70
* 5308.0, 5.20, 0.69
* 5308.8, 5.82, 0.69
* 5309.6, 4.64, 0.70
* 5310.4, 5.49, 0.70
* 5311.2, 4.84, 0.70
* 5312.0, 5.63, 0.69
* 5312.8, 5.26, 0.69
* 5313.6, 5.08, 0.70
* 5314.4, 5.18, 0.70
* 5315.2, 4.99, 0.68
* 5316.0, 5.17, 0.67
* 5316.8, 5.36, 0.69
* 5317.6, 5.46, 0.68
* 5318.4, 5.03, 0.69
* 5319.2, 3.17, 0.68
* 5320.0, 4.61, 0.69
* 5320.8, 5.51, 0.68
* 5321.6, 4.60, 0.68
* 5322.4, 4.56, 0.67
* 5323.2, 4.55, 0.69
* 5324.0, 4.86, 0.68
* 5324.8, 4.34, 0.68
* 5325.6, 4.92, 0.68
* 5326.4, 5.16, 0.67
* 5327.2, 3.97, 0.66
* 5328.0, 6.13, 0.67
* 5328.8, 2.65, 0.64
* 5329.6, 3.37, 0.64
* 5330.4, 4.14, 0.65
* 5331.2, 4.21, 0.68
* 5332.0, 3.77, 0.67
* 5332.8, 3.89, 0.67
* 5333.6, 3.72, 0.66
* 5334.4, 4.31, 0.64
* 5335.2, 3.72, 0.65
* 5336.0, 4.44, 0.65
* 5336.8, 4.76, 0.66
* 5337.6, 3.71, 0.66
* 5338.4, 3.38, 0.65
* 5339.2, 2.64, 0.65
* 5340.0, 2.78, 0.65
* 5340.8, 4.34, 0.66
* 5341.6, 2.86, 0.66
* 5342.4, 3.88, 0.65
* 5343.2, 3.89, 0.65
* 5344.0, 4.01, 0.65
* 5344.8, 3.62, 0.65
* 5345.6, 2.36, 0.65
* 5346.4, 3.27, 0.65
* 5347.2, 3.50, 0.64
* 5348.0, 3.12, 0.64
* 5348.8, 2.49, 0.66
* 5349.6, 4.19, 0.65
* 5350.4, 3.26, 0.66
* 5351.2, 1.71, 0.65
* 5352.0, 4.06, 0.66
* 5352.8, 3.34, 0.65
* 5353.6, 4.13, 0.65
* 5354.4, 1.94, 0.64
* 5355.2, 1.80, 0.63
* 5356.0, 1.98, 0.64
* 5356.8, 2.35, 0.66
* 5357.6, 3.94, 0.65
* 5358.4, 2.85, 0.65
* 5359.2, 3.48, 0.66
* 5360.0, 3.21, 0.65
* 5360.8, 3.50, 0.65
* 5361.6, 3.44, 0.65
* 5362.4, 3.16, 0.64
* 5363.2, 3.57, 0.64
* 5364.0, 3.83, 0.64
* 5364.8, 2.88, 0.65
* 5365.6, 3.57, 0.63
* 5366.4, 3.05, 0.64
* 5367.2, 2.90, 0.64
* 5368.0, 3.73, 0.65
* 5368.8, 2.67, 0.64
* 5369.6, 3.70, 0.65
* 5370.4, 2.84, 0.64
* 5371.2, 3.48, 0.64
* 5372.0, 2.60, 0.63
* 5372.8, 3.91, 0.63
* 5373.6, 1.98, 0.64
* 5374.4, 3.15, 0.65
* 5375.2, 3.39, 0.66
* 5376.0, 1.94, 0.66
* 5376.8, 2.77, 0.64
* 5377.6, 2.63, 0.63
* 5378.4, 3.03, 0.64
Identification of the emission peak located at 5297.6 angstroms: C IV 1549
